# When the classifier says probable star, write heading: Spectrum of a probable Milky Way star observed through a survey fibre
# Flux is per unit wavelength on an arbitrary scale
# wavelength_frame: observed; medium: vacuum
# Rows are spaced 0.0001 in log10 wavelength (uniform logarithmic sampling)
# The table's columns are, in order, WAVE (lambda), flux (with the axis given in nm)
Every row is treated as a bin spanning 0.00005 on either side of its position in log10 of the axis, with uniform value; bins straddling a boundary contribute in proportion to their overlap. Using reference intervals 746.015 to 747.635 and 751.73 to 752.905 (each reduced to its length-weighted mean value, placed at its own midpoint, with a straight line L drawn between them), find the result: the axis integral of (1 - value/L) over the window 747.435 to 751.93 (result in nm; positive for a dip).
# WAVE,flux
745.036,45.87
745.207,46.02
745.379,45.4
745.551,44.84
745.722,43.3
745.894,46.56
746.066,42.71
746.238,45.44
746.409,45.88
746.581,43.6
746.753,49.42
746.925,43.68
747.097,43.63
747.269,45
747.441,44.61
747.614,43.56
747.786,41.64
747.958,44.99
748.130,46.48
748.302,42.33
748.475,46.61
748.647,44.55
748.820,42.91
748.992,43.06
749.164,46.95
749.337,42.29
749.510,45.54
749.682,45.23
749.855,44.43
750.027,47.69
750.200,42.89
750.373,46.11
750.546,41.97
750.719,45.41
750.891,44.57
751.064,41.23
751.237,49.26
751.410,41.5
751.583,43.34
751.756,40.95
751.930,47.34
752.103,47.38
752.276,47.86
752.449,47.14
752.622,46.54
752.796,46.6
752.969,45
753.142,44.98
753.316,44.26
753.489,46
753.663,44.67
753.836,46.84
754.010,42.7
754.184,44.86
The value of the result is 0.14 nm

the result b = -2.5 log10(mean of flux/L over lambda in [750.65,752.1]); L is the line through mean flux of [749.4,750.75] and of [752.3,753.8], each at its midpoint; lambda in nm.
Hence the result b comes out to 0.02 mag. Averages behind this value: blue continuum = 44.8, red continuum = 45.8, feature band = 44.4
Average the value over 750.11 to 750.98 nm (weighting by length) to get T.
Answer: 44.2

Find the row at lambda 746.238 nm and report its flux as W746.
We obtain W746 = 45.44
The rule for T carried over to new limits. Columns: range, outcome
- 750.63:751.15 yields 43.8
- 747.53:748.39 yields 43.8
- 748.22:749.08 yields 43.9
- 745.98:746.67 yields 44.5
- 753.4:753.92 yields 45.9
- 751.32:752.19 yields 44.1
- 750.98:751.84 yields 43.3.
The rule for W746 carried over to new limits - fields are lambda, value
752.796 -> 46.6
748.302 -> 42.33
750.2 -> 42.89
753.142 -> 44.98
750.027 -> 47.69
